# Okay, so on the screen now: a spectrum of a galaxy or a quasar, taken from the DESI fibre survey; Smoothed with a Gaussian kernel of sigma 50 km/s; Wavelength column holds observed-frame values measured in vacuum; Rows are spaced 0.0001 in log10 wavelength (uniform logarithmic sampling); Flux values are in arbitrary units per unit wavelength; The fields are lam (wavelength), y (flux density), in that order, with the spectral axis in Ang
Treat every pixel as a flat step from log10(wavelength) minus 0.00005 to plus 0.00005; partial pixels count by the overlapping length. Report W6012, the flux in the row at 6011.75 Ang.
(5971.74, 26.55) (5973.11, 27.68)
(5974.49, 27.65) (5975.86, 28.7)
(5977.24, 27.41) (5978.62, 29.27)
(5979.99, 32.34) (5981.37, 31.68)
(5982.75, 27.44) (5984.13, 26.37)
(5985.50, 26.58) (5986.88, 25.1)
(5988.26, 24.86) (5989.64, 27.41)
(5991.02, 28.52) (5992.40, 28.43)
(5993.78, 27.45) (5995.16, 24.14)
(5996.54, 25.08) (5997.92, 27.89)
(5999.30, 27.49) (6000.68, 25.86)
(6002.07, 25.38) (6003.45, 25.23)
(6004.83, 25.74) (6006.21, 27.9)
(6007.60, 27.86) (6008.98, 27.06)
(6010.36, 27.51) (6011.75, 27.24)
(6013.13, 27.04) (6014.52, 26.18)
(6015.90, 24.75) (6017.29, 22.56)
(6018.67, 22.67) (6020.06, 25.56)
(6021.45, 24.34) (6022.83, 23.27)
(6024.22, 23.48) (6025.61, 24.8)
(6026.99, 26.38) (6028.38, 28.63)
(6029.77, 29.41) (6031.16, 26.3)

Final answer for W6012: 27.24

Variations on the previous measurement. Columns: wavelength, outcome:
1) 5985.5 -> 26.58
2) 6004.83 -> 25.74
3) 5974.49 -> 27.65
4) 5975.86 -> 28.7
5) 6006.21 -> 27.9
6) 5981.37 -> 31.68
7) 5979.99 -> 32.34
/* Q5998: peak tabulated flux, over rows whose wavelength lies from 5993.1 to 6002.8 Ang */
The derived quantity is 27.89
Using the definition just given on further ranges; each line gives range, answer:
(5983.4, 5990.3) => 27.41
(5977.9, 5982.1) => 32.34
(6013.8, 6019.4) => 26.18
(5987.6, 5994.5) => 28.52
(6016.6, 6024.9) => 25.56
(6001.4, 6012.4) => 27.9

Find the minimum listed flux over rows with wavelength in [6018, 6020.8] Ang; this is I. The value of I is 22.67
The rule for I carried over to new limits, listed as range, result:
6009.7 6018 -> 22.56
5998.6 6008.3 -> 25.23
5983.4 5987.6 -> 25.1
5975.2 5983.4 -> 27.41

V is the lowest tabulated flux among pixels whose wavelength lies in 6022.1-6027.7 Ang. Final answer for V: 23.27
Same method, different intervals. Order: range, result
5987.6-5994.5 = 24.86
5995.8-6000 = 25.08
